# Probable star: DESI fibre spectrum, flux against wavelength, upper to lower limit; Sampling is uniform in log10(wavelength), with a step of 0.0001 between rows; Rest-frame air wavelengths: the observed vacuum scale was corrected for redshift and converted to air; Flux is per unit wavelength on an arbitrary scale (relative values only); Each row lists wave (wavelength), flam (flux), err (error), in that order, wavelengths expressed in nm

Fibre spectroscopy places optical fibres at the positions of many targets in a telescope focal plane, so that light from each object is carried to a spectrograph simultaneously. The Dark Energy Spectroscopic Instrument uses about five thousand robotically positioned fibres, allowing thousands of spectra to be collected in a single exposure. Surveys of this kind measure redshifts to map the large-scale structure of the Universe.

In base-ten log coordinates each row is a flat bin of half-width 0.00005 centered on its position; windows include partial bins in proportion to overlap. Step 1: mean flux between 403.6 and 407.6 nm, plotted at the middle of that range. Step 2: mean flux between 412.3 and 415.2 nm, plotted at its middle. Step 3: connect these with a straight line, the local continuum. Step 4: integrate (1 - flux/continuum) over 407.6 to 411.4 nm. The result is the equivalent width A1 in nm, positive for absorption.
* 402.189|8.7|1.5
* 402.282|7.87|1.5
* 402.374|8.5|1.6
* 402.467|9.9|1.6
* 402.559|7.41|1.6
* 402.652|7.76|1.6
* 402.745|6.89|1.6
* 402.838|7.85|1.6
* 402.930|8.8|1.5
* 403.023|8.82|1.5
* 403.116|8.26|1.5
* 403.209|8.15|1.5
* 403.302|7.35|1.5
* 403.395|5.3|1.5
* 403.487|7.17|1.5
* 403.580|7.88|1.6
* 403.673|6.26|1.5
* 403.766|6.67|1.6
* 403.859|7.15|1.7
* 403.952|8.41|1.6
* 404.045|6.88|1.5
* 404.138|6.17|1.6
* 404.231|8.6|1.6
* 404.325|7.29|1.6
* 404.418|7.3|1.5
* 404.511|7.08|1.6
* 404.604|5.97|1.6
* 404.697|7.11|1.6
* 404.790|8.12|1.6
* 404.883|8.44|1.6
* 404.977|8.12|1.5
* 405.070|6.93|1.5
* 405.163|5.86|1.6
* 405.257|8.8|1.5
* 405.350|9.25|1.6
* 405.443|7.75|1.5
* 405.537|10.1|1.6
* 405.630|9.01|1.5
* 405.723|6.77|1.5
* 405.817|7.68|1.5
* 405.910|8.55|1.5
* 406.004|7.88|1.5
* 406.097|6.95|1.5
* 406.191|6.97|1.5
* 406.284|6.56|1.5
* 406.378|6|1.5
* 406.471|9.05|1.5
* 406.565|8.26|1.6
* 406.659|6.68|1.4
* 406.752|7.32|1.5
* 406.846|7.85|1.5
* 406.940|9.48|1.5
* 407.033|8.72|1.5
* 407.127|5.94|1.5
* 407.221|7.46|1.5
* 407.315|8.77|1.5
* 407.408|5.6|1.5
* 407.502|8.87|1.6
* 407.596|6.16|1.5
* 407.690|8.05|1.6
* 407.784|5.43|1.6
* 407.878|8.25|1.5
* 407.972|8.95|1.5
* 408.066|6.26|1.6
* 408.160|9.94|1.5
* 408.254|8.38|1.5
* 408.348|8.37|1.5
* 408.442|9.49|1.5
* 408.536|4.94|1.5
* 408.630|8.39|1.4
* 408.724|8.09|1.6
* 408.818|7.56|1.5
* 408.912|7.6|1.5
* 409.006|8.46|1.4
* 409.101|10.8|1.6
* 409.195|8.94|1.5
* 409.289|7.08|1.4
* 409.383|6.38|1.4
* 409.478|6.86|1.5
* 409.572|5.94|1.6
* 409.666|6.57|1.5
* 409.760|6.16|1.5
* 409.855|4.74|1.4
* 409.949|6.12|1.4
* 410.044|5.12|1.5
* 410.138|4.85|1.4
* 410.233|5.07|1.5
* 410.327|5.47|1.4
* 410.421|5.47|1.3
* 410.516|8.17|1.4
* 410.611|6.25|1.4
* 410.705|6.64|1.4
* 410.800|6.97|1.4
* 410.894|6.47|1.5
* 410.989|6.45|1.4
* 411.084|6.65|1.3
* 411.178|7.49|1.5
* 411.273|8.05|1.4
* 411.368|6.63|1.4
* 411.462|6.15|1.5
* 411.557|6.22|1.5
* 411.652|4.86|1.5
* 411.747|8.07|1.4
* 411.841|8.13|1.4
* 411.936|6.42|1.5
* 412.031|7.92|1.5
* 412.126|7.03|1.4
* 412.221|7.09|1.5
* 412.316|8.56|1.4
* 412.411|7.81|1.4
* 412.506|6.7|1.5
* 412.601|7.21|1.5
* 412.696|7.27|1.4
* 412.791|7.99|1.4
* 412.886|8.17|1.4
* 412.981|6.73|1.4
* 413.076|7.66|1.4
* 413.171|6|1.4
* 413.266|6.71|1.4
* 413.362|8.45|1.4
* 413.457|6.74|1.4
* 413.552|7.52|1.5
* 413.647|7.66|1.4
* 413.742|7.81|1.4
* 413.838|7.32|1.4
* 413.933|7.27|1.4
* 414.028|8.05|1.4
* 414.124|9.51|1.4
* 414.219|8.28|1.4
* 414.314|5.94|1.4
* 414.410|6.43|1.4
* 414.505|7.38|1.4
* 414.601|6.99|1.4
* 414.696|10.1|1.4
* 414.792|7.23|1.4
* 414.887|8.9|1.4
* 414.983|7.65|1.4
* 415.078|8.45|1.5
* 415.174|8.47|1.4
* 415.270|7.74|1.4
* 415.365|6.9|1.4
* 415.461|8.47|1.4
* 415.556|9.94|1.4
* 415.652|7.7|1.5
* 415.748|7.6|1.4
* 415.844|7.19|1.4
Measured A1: 0.26 nm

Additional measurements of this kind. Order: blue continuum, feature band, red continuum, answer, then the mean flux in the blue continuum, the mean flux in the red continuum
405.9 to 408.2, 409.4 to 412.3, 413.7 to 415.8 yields 0.47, 7.57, 7.91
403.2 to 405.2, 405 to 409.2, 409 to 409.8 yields -0.30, 7.18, 7.43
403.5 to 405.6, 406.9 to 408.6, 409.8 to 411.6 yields -0.21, 7.56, 6.26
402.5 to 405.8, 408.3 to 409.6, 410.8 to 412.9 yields -0.09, 7.6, 7.13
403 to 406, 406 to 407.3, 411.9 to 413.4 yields 0.00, 7.59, 7.35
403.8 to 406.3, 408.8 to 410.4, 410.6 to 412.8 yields 0.13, 7.63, 7.04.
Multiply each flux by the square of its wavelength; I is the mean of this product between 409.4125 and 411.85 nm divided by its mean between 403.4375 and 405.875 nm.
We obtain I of 0.86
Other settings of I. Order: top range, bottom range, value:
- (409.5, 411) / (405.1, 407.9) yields 0.80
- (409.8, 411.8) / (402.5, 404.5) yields 0.87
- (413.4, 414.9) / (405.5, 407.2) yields 1.03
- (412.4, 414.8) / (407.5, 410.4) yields 1.07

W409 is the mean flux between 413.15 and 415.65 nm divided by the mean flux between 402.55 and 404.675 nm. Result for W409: 1.1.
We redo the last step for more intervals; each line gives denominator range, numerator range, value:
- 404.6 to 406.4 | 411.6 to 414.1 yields 0.96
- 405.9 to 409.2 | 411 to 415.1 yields 0.95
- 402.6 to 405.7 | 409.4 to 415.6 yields 0.94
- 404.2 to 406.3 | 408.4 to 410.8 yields 0.89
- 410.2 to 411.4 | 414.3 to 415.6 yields 1.20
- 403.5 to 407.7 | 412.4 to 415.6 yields 1.02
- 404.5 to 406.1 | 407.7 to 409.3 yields 1.03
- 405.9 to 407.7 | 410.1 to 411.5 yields 0.86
